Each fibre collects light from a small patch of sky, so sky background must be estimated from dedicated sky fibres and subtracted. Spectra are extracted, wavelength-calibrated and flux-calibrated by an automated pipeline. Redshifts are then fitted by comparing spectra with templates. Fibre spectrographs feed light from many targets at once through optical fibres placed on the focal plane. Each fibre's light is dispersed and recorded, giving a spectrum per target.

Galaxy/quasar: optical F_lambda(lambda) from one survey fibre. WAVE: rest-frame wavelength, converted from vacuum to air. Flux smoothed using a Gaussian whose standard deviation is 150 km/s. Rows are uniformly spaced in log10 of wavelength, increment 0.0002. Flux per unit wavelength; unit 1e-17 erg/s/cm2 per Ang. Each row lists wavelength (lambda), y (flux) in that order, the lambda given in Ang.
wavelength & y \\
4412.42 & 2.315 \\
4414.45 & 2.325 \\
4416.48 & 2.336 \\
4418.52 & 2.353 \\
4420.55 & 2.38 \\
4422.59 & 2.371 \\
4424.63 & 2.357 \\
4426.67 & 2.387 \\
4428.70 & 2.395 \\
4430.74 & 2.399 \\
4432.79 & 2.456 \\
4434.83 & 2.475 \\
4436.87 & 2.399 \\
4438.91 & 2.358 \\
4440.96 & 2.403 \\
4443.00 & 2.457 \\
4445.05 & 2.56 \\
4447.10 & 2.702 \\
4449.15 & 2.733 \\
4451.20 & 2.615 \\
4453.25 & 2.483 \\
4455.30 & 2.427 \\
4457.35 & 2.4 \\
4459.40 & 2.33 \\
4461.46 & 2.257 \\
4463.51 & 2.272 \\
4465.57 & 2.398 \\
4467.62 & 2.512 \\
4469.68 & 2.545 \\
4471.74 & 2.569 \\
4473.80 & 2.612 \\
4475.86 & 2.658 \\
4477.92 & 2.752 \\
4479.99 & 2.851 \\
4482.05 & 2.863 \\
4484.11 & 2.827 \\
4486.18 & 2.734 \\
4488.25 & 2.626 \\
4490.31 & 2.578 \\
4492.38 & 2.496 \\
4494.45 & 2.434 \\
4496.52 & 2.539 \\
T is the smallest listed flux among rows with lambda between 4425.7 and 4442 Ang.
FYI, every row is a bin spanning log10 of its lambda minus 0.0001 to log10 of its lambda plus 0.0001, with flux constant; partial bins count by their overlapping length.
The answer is 2.358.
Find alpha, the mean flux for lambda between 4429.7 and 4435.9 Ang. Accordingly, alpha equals 2.44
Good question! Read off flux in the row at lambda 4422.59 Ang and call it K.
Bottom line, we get 2.371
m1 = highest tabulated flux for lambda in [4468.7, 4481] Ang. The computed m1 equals 2.851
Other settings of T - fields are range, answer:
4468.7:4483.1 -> 2.545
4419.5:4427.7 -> 2.357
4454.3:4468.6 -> 2.257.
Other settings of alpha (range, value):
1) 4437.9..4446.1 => 2.44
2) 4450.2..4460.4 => 2.45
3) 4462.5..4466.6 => 2.34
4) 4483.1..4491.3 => 2.69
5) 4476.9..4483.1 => 2.82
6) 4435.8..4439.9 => 2.38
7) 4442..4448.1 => 2.57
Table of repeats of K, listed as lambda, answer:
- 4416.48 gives 2.336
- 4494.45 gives 2.434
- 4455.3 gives 2.427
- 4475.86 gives 2.658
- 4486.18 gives 2.734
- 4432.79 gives 2.456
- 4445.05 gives 2.56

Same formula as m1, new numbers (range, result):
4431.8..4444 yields 2.475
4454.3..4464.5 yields 2.427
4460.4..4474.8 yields 2.612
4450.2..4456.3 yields 2.615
